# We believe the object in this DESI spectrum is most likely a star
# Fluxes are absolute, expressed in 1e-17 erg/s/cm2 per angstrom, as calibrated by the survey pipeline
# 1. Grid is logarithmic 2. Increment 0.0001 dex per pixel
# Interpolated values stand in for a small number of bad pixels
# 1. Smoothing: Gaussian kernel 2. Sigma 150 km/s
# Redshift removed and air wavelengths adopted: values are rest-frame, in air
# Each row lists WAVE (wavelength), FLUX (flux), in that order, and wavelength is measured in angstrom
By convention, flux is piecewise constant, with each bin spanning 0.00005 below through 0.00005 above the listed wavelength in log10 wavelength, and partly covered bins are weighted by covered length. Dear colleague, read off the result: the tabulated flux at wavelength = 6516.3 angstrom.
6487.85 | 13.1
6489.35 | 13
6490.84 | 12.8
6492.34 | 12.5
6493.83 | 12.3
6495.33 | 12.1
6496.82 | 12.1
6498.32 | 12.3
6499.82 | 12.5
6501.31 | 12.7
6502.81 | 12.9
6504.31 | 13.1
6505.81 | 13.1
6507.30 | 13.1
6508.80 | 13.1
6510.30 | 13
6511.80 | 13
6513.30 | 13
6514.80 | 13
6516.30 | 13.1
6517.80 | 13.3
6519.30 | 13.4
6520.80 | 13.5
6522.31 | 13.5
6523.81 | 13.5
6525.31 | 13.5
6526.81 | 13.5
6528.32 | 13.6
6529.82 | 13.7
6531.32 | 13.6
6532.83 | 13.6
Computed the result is 13.1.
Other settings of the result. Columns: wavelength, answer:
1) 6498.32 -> 12.3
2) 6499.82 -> 12.5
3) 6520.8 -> 13.5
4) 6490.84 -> 12.8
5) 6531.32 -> 13.6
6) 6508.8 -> 13.1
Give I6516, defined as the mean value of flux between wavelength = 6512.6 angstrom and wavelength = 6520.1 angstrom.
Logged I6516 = 13.2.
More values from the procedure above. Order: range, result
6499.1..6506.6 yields 12.9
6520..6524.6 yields 13.5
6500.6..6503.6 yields 12.8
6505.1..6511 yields 13.1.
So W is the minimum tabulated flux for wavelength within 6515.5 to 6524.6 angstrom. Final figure 13.1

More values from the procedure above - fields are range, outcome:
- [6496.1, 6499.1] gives 12.1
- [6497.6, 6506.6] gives 12.3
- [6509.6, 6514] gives 13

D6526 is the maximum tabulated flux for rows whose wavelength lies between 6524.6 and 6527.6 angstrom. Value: 13.5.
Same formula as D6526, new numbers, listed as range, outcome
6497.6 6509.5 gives 13.1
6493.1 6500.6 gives 12.5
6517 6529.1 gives 13.6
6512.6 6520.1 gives 13.4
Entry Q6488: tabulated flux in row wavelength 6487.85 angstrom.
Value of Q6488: 13.1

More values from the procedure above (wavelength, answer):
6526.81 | 13.5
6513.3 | 13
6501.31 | 12.7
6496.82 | 12.1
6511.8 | 13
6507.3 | 13.1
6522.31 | 13.5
